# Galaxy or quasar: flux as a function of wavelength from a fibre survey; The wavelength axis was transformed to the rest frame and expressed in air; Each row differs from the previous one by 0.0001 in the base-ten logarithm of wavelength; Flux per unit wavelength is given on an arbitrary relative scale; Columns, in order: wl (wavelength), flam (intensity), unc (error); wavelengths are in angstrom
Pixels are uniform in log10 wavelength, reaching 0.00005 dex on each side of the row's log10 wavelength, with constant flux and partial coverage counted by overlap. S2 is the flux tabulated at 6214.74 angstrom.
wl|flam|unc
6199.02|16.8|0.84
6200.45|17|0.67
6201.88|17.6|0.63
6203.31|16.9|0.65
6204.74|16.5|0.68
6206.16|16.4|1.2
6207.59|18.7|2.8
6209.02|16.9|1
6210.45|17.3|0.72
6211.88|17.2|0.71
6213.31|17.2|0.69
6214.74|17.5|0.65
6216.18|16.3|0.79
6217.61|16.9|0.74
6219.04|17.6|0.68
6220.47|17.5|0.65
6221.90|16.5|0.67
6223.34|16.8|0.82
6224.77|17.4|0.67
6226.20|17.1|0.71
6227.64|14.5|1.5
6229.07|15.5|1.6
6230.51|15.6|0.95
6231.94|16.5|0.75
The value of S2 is 17.5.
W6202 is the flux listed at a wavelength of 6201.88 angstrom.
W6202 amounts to 17.6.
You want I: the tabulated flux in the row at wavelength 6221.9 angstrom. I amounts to 16.5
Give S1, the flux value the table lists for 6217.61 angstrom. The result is 16.9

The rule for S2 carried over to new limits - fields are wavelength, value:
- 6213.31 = 17.2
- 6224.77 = 17.4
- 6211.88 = 17.2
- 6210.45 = 17.3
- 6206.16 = 16.4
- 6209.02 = 16.9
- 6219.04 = 17.6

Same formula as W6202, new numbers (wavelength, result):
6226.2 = 17.1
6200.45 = 17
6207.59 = 18.7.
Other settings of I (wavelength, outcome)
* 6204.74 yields 16.5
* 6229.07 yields 15.5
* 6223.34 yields 16.8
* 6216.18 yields 16.3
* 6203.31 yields 16.9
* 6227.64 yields 14.5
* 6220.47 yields 17.5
